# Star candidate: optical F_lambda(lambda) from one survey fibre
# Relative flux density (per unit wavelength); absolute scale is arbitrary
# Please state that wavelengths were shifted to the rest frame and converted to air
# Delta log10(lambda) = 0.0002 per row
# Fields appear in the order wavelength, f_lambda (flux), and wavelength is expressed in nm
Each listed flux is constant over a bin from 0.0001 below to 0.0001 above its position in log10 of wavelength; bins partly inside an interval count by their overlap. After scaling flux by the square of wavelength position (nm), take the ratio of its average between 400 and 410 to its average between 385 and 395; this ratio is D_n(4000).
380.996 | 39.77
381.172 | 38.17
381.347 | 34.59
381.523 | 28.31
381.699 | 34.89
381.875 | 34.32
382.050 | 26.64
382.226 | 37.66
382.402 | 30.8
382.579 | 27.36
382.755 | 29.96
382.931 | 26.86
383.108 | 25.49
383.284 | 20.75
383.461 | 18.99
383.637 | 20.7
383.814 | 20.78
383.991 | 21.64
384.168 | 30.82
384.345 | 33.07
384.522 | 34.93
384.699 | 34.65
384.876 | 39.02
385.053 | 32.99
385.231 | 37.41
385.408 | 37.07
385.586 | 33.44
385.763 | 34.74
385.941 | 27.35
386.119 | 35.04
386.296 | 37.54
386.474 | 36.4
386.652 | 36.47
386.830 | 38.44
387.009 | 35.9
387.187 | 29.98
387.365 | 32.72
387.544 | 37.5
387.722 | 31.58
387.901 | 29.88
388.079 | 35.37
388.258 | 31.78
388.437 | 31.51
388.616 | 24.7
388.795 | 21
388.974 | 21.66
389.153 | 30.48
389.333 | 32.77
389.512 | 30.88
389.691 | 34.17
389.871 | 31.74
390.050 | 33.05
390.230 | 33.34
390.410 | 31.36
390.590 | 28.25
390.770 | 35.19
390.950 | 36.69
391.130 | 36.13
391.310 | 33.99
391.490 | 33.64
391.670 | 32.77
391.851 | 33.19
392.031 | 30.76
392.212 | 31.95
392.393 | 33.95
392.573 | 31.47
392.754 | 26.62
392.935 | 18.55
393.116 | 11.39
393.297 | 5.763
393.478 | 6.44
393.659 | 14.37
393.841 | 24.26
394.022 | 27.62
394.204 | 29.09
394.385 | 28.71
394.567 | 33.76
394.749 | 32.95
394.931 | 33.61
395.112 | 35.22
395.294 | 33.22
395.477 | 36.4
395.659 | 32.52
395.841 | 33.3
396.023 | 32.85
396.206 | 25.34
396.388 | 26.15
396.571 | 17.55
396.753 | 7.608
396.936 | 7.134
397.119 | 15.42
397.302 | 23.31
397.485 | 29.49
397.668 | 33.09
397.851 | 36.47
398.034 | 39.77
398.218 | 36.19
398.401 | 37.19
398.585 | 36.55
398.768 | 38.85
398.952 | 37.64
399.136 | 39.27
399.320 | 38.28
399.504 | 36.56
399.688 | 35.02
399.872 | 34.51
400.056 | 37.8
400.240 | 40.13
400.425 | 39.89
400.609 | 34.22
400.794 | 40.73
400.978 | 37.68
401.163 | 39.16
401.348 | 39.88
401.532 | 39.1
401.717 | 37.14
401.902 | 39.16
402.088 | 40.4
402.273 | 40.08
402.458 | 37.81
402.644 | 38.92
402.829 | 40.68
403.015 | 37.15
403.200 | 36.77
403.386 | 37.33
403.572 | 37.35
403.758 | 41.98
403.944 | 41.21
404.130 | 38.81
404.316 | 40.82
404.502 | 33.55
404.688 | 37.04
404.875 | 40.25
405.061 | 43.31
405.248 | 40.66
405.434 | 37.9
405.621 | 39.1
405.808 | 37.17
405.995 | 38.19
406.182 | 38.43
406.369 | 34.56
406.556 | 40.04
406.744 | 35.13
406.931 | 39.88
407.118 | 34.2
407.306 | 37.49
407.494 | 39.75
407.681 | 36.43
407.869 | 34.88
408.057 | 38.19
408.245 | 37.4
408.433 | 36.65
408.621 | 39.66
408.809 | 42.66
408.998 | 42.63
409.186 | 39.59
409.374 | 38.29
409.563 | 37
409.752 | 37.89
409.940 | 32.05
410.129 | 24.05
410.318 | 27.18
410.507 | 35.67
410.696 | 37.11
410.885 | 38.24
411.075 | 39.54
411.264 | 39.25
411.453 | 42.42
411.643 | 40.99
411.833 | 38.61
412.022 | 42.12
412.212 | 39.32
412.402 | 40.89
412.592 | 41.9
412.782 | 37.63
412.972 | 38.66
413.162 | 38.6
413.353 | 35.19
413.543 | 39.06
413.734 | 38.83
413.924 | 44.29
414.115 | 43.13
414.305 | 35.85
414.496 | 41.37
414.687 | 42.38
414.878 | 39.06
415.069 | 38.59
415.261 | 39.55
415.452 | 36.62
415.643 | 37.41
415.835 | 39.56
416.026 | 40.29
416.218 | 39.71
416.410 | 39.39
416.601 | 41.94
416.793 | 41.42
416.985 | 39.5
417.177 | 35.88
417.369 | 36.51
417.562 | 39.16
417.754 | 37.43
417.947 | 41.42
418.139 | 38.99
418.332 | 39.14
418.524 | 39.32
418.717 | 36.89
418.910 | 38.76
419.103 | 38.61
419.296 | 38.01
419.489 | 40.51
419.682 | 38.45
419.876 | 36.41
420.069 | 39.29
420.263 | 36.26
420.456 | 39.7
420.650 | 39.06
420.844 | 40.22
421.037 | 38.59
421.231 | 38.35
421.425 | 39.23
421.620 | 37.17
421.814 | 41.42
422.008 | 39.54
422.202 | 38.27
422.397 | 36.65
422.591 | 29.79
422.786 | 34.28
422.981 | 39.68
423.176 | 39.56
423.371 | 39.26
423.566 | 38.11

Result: 1.4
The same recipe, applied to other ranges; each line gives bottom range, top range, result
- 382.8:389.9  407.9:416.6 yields 1.42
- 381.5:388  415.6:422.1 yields 1.47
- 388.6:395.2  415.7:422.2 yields 1.57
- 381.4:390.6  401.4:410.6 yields 1.34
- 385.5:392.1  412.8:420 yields 1.38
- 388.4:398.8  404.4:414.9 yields 1.45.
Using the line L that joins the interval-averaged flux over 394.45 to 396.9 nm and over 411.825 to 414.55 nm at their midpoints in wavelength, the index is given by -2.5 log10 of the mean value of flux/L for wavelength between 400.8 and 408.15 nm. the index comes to -0.127 mag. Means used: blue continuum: 28.8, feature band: 38.4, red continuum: 39.7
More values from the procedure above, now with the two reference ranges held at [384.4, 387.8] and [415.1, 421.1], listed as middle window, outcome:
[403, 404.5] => -0.047 mag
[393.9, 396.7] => 0.193 mag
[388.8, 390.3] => 0.163 mag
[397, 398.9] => 0.126 mag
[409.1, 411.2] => 0.079 mag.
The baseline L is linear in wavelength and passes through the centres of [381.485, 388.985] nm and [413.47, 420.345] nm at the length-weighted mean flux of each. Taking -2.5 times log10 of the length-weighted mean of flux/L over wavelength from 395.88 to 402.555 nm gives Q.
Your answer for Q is 0.04 mag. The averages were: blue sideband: 31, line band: 33.6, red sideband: 39.1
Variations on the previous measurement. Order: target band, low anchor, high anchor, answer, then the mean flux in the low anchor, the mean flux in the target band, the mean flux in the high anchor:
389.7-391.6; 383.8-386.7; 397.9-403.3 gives 0.054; 33.4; 33.4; 38.1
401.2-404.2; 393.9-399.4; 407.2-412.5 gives -0.156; 30.4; 39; 37.7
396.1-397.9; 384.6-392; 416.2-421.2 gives 0.498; 33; 21.9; 38.9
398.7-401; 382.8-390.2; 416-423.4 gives -0.111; 31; 37.7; 38.5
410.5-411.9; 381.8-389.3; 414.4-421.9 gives -0.054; 30.9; 39.2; 39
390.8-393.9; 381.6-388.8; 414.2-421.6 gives 0.248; 31.3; 26.2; 38.9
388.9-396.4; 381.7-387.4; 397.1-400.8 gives 0.153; 31.3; 29.2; 35.5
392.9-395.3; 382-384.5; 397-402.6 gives 0.362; 26.7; 23.7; 36.2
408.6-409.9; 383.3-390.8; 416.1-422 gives -0.079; 31.4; 39.4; 38.9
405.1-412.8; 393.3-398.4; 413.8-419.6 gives -0.095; 26.9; 37.9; 39.4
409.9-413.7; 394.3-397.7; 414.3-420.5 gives -0.049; 27.1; 37.5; 38.9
